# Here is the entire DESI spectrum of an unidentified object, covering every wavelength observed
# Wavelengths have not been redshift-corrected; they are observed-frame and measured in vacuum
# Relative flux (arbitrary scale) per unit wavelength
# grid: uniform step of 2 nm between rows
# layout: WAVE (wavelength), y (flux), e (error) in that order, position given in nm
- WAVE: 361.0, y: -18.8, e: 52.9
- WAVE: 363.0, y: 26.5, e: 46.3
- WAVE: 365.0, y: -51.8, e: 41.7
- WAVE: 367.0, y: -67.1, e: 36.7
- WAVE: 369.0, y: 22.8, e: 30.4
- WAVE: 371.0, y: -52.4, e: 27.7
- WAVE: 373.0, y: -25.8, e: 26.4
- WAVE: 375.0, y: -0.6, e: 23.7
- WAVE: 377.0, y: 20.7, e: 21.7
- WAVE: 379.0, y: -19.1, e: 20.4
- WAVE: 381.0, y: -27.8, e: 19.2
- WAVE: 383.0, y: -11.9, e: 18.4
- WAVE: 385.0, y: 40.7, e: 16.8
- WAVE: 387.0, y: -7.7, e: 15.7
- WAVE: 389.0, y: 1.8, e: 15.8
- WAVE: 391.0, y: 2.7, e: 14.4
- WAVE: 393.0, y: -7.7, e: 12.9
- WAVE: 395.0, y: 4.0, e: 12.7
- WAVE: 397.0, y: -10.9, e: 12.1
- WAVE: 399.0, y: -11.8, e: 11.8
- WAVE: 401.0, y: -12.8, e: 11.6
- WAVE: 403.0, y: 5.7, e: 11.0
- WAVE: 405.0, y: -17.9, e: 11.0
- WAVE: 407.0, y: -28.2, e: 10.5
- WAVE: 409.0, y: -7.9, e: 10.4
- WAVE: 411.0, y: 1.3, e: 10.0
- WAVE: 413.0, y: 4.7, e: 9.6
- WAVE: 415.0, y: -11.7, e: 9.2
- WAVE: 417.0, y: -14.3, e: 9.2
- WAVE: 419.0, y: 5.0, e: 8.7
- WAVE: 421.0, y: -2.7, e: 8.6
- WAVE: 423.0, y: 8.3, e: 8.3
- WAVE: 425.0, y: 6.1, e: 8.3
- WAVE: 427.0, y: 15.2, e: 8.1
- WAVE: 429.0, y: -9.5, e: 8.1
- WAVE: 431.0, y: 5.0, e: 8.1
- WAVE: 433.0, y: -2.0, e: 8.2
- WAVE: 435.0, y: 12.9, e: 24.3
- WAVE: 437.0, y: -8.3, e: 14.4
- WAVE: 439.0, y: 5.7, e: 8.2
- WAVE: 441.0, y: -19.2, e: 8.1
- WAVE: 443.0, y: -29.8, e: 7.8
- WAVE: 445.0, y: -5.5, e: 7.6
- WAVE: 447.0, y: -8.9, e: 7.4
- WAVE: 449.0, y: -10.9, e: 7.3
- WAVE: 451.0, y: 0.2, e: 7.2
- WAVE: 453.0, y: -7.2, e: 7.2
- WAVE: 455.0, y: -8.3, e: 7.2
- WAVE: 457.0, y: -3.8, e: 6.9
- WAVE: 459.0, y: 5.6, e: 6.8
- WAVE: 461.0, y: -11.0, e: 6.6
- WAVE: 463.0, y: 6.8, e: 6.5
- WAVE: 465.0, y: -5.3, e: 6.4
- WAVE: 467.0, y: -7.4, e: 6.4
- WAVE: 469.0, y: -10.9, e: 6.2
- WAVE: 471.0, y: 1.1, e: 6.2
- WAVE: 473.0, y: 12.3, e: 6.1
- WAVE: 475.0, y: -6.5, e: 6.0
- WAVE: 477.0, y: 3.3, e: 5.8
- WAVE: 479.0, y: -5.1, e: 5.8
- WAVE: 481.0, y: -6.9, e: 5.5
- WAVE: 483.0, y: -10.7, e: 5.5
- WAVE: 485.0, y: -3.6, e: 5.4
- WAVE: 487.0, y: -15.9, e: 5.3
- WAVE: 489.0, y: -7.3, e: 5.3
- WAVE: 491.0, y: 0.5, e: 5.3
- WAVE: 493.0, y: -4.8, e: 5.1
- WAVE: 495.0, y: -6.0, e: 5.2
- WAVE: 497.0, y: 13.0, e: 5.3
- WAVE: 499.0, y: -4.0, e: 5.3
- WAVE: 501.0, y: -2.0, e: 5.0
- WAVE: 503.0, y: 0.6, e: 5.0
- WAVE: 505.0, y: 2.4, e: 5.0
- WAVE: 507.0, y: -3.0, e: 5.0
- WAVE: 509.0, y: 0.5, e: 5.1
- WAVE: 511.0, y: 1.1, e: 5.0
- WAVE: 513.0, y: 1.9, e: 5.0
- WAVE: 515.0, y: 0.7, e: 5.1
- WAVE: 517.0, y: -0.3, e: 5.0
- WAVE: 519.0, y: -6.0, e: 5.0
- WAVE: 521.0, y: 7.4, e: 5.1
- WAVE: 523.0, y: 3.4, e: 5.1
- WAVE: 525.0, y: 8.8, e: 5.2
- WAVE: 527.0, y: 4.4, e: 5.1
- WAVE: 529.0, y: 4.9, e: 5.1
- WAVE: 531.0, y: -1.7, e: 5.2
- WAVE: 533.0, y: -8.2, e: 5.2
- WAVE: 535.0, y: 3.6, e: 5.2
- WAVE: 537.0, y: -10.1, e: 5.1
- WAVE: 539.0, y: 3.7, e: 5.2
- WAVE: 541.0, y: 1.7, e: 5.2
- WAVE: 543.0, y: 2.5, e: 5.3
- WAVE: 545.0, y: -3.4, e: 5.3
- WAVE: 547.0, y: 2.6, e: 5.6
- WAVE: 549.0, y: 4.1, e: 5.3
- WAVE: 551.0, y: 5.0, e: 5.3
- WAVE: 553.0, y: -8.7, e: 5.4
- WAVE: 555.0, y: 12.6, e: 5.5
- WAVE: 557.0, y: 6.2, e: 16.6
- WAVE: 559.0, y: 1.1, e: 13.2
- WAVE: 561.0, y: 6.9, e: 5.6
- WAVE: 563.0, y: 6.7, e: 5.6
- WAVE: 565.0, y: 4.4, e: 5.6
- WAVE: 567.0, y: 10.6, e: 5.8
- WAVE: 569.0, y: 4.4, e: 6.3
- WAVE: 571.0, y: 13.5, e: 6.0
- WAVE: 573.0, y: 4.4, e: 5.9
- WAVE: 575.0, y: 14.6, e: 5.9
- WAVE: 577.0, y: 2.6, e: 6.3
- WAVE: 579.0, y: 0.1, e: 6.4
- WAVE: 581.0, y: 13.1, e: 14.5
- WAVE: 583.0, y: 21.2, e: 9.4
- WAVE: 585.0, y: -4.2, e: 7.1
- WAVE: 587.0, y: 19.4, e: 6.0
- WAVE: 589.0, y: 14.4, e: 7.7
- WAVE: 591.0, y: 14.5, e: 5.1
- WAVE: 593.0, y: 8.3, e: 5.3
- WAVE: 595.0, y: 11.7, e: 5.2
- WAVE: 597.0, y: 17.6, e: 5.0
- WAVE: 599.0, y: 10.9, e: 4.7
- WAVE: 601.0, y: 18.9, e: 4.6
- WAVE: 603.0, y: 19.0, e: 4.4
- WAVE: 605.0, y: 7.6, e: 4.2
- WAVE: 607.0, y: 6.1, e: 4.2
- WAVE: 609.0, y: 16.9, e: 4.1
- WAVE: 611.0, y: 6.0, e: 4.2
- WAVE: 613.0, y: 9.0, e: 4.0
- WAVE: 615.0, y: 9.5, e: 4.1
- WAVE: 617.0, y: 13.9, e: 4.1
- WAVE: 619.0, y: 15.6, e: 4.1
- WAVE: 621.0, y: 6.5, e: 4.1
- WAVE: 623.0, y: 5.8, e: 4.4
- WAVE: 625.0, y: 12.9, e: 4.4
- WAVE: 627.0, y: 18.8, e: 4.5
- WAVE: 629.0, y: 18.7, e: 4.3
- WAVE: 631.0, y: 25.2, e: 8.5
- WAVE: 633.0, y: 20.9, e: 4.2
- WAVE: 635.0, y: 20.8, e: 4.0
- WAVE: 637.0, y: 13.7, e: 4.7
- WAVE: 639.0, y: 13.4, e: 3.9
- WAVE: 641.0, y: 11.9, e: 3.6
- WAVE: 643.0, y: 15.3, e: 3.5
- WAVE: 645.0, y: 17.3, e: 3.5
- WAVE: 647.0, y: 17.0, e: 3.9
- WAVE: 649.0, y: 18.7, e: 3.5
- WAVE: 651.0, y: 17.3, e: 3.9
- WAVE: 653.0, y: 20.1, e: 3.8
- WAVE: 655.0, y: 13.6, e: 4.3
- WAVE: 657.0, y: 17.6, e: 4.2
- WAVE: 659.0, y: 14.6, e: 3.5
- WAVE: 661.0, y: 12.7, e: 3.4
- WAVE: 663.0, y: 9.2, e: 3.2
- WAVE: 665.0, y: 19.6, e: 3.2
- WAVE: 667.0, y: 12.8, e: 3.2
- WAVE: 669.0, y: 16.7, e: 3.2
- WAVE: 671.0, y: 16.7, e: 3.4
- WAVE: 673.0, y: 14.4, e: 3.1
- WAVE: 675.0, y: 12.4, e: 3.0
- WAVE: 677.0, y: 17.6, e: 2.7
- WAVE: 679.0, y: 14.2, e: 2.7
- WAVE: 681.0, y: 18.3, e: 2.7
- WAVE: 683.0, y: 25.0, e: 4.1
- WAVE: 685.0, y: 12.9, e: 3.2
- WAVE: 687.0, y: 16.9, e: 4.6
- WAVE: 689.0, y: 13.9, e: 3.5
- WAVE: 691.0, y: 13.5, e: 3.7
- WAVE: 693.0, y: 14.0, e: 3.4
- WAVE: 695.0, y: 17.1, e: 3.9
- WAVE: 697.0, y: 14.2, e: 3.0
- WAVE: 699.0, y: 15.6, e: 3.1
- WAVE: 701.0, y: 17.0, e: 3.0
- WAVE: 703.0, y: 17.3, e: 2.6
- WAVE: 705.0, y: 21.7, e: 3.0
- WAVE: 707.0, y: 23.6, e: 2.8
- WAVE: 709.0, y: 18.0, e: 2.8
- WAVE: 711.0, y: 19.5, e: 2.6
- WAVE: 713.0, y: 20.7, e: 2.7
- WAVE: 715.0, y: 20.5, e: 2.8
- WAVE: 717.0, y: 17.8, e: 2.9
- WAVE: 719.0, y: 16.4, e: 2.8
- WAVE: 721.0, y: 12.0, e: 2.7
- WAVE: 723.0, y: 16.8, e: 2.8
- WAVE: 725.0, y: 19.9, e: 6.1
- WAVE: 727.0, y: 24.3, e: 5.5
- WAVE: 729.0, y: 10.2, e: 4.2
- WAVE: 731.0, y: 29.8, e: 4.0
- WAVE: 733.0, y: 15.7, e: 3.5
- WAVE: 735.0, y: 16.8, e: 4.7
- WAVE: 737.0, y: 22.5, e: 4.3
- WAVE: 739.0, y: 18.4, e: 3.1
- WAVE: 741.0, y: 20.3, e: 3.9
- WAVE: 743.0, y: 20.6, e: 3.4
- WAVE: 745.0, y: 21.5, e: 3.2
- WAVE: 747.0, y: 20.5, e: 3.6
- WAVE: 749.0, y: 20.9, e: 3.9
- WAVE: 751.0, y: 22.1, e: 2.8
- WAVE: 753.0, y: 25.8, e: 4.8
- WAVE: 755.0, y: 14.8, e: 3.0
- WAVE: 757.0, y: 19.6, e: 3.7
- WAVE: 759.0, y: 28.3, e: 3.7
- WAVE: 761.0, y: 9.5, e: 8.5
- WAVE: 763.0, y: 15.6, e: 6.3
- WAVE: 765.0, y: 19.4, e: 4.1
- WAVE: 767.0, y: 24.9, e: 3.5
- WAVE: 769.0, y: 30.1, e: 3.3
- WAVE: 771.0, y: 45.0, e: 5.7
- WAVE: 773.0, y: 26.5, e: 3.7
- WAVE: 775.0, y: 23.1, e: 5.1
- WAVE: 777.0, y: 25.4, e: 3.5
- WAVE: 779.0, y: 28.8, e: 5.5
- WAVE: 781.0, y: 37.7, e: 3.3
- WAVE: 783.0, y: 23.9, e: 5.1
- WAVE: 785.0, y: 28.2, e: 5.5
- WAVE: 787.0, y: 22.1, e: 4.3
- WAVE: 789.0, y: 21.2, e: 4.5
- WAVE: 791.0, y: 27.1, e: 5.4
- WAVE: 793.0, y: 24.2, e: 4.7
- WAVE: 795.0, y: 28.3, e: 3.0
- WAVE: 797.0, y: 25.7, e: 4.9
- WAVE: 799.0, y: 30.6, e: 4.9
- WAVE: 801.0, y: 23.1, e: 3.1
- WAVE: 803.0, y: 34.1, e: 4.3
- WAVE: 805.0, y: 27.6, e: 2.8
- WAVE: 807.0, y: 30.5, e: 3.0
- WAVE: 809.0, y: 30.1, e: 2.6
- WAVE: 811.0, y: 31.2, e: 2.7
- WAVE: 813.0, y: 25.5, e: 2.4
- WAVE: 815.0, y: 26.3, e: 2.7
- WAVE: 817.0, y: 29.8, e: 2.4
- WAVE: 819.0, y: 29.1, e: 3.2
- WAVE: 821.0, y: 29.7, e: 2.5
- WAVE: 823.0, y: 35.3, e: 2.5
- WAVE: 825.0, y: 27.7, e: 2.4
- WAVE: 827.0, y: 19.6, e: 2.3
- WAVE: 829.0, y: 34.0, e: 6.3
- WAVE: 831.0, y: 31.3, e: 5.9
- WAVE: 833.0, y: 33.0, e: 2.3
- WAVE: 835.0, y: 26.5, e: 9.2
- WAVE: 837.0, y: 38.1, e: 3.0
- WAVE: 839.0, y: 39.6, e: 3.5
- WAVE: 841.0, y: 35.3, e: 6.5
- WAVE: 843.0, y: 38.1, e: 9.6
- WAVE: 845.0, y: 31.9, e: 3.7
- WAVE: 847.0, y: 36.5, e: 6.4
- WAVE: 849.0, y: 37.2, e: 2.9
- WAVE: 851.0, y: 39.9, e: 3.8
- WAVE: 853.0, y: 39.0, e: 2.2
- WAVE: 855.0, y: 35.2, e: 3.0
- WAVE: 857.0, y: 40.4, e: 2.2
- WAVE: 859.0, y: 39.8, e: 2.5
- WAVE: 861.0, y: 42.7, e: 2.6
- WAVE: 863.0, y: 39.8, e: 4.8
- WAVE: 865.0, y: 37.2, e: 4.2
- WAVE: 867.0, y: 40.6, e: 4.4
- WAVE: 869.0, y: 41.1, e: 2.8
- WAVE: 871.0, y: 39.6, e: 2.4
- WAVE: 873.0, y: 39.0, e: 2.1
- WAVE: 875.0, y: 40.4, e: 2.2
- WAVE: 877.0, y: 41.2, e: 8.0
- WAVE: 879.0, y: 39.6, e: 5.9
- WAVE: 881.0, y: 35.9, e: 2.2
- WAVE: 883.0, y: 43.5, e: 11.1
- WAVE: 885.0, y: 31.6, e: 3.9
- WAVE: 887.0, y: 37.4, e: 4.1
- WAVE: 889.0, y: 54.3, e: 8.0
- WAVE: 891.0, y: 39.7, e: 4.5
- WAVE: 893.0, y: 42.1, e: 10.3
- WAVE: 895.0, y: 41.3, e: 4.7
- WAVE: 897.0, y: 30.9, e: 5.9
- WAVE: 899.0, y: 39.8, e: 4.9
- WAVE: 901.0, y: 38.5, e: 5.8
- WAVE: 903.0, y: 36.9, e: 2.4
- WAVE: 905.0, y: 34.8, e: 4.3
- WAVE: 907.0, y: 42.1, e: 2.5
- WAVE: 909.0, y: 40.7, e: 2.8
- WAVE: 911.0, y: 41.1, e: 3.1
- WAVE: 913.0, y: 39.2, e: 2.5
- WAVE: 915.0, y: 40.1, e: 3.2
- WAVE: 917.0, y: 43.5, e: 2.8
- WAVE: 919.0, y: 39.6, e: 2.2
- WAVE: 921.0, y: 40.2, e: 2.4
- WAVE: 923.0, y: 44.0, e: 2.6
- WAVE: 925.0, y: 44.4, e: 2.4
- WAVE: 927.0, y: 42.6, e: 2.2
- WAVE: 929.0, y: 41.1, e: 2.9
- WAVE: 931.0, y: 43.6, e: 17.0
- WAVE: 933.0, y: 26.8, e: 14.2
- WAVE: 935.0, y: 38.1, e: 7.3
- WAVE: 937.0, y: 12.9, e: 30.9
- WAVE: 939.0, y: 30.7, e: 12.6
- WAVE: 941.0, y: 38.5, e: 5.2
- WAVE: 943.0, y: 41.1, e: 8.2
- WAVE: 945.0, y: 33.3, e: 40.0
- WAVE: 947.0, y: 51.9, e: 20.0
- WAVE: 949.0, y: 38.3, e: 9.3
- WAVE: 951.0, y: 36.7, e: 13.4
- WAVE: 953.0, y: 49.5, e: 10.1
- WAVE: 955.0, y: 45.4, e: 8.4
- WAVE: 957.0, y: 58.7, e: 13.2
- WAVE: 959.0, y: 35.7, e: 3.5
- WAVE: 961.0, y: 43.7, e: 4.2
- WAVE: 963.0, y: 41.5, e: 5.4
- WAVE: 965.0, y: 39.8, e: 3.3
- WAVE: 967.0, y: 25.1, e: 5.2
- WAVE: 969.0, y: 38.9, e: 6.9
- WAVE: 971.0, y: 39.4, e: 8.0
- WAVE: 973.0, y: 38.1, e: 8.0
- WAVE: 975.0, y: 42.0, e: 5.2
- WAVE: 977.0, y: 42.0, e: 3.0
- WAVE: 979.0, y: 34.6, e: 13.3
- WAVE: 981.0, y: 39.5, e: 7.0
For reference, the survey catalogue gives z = 0.921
